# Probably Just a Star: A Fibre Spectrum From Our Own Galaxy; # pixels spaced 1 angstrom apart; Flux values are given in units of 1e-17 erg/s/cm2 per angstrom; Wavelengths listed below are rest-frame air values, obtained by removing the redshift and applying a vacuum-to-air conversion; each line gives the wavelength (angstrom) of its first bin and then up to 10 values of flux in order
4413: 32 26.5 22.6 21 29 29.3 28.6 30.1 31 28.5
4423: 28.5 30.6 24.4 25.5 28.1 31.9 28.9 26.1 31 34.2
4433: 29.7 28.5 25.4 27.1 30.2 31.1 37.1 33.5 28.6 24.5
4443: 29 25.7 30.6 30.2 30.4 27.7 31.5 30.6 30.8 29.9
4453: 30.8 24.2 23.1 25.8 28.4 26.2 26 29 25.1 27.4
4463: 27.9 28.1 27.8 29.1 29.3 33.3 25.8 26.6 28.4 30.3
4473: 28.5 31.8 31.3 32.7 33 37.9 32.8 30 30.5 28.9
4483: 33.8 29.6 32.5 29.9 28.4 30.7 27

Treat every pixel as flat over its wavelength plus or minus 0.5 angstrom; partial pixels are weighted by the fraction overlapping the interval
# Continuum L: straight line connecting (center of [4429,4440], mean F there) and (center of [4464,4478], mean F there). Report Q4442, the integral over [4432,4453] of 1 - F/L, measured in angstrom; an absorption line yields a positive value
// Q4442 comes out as 0.3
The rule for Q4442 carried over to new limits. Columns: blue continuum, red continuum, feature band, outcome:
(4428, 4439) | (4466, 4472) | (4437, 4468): 0.5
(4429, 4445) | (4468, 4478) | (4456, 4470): 1.1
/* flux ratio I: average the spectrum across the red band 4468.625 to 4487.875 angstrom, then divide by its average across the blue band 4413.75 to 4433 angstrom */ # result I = 1.1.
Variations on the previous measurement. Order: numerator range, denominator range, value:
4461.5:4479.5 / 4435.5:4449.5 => 1.01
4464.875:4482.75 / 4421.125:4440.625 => 1.04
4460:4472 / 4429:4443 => 0.95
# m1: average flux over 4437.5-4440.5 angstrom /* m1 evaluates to 33.9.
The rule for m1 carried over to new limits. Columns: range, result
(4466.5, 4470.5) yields 28.8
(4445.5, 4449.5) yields 29.9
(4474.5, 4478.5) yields 33.7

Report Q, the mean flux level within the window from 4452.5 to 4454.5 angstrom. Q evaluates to 27.5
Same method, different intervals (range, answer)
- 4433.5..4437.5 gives 27.8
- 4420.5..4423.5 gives 29.3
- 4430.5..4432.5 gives 32.6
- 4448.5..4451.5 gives 31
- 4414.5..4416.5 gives 21.8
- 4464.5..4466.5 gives 28.5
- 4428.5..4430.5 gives 27.5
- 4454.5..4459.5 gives 25.9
